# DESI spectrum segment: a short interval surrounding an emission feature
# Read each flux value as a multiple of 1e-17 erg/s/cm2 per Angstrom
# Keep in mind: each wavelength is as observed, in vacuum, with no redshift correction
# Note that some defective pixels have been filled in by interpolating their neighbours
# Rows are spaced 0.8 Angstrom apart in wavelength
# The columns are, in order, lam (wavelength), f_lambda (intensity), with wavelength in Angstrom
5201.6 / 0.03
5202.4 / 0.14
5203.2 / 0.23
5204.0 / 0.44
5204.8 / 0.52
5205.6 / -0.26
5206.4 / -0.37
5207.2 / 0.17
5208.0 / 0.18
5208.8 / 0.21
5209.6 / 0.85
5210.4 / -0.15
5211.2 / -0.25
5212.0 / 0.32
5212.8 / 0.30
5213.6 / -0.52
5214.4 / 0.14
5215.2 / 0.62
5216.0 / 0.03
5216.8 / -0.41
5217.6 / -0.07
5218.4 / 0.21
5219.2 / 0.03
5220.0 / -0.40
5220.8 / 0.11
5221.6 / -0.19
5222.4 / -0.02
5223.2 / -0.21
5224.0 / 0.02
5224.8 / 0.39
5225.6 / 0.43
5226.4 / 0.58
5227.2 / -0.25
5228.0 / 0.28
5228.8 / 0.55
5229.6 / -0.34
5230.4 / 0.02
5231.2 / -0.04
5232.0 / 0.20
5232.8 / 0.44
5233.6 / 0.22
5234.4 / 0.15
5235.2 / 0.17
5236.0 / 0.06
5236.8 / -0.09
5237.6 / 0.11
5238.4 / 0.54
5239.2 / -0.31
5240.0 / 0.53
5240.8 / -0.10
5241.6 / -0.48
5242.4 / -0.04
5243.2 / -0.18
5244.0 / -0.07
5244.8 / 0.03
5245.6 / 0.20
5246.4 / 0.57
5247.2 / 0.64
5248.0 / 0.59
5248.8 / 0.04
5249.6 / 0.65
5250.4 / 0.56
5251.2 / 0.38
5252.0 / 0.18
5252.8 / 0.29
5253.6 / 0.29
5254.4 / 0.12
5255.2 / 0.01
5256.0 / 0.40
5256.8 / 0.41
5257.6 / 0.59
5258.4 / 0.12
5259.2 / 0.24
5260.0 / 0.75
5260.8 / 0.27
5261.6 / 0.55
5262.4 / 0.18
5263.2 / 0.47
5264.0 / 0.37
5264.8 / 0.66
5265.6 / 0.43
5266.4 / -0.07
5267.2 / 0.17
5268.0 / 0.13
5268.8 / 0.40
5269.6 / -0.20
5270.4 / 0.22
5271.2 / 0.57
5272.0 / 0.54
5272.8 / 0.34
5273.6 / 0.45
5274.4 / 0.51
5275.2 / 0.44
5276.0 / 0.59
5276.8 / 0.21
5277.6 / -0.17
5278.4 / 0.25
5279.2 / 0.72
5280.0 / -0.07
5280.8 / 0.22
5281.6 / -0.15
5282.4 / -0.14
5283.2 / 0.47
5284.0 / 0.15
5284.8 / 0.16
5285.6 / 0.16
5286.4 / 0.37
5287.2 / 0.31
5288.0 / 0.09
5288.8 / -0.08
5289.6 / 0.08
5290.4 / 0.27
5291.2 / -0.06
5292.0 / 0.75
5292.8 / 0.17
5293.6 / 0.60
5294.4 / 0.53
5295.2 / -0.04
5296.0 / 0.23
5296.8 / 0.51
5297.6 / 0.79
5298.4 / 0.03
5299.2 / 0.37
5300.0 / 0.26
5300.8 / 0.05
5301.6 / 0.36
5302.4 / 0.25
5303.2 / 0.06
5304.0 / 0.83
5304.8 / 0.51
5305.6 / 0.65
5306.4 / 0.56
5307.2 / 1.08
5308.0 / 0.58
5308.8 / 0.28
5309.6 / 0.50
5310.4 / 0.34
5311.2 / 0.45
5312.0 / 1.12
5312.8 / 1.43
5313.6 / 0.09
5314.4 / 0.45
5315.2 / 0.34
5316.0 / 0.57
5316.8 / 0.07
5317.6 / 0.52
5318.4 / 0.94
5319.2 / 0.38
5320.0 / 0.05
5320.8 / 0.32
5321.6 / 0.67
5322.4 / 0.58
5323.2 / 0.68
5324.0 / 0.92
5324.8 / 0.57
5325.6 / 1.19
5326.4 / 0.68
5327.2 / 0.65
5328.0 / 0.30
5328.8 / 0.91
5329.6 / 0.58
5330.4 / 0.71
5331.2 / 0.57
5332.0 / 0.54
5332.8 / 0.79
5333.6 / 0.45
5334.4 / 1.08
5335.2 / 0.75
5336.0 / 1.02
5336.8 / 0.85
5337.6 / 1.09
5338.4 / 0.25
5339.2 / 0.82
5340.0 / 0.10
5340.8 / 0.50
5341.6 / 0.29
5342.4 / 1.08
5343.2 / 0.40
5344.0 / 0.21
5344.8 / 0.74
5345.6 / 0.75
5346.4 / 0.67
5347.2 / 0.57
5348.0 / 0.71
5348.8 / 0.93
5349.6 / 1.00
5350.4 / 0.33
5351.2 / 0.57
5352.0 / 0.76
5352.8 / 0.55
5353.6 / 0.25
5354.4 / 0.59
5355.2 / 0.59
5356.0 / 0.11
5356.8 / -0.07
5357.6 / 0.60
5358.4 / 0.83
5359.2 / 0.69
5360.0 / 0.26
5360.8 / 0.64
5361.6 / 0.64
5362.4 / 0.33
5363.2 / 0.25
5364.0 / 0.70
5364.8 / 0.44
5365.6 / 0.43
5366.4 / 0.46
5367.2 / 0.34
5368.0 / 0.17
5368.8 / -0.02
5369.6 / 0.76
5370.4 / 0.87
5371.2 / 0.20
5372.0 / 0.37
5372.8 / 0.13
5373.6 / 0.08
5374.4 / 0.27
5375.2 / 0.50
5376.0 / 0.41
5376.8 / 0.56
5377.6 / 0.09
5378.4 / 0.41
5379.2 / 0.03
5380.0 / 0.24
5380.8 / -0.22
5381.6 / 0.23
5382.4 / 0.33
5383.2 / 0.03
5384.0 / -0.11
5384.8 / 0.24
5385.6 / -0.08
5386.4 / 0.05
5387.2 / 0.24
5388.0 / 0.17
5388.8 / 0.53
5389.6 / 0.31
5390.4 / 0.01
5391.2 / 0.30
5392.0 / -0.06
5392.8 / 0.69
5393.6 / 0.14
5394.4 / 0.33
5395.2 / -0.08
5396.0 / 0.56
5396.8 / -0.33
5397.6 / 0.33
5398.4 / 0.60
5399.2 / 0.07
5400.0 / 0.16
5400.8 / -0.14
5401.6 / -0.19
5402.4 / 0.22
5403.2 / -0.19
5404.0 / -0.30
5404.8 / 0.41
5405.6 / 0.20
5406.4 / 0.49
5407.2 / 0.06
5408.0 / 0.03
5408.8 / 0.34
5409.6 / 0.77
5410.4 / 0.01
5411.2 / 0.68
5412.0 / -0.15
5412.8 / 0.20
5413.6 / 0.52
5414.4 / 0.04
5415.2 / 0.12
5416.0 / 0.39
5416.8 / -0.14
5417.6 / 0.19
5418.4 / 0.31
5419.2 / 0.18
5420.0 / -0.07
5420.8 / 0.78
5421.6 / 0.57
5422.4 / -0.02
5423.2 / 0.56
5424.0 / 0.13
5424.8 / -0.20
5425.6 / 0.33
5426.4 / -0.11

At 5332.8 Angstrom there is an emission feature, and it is C IV 1549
